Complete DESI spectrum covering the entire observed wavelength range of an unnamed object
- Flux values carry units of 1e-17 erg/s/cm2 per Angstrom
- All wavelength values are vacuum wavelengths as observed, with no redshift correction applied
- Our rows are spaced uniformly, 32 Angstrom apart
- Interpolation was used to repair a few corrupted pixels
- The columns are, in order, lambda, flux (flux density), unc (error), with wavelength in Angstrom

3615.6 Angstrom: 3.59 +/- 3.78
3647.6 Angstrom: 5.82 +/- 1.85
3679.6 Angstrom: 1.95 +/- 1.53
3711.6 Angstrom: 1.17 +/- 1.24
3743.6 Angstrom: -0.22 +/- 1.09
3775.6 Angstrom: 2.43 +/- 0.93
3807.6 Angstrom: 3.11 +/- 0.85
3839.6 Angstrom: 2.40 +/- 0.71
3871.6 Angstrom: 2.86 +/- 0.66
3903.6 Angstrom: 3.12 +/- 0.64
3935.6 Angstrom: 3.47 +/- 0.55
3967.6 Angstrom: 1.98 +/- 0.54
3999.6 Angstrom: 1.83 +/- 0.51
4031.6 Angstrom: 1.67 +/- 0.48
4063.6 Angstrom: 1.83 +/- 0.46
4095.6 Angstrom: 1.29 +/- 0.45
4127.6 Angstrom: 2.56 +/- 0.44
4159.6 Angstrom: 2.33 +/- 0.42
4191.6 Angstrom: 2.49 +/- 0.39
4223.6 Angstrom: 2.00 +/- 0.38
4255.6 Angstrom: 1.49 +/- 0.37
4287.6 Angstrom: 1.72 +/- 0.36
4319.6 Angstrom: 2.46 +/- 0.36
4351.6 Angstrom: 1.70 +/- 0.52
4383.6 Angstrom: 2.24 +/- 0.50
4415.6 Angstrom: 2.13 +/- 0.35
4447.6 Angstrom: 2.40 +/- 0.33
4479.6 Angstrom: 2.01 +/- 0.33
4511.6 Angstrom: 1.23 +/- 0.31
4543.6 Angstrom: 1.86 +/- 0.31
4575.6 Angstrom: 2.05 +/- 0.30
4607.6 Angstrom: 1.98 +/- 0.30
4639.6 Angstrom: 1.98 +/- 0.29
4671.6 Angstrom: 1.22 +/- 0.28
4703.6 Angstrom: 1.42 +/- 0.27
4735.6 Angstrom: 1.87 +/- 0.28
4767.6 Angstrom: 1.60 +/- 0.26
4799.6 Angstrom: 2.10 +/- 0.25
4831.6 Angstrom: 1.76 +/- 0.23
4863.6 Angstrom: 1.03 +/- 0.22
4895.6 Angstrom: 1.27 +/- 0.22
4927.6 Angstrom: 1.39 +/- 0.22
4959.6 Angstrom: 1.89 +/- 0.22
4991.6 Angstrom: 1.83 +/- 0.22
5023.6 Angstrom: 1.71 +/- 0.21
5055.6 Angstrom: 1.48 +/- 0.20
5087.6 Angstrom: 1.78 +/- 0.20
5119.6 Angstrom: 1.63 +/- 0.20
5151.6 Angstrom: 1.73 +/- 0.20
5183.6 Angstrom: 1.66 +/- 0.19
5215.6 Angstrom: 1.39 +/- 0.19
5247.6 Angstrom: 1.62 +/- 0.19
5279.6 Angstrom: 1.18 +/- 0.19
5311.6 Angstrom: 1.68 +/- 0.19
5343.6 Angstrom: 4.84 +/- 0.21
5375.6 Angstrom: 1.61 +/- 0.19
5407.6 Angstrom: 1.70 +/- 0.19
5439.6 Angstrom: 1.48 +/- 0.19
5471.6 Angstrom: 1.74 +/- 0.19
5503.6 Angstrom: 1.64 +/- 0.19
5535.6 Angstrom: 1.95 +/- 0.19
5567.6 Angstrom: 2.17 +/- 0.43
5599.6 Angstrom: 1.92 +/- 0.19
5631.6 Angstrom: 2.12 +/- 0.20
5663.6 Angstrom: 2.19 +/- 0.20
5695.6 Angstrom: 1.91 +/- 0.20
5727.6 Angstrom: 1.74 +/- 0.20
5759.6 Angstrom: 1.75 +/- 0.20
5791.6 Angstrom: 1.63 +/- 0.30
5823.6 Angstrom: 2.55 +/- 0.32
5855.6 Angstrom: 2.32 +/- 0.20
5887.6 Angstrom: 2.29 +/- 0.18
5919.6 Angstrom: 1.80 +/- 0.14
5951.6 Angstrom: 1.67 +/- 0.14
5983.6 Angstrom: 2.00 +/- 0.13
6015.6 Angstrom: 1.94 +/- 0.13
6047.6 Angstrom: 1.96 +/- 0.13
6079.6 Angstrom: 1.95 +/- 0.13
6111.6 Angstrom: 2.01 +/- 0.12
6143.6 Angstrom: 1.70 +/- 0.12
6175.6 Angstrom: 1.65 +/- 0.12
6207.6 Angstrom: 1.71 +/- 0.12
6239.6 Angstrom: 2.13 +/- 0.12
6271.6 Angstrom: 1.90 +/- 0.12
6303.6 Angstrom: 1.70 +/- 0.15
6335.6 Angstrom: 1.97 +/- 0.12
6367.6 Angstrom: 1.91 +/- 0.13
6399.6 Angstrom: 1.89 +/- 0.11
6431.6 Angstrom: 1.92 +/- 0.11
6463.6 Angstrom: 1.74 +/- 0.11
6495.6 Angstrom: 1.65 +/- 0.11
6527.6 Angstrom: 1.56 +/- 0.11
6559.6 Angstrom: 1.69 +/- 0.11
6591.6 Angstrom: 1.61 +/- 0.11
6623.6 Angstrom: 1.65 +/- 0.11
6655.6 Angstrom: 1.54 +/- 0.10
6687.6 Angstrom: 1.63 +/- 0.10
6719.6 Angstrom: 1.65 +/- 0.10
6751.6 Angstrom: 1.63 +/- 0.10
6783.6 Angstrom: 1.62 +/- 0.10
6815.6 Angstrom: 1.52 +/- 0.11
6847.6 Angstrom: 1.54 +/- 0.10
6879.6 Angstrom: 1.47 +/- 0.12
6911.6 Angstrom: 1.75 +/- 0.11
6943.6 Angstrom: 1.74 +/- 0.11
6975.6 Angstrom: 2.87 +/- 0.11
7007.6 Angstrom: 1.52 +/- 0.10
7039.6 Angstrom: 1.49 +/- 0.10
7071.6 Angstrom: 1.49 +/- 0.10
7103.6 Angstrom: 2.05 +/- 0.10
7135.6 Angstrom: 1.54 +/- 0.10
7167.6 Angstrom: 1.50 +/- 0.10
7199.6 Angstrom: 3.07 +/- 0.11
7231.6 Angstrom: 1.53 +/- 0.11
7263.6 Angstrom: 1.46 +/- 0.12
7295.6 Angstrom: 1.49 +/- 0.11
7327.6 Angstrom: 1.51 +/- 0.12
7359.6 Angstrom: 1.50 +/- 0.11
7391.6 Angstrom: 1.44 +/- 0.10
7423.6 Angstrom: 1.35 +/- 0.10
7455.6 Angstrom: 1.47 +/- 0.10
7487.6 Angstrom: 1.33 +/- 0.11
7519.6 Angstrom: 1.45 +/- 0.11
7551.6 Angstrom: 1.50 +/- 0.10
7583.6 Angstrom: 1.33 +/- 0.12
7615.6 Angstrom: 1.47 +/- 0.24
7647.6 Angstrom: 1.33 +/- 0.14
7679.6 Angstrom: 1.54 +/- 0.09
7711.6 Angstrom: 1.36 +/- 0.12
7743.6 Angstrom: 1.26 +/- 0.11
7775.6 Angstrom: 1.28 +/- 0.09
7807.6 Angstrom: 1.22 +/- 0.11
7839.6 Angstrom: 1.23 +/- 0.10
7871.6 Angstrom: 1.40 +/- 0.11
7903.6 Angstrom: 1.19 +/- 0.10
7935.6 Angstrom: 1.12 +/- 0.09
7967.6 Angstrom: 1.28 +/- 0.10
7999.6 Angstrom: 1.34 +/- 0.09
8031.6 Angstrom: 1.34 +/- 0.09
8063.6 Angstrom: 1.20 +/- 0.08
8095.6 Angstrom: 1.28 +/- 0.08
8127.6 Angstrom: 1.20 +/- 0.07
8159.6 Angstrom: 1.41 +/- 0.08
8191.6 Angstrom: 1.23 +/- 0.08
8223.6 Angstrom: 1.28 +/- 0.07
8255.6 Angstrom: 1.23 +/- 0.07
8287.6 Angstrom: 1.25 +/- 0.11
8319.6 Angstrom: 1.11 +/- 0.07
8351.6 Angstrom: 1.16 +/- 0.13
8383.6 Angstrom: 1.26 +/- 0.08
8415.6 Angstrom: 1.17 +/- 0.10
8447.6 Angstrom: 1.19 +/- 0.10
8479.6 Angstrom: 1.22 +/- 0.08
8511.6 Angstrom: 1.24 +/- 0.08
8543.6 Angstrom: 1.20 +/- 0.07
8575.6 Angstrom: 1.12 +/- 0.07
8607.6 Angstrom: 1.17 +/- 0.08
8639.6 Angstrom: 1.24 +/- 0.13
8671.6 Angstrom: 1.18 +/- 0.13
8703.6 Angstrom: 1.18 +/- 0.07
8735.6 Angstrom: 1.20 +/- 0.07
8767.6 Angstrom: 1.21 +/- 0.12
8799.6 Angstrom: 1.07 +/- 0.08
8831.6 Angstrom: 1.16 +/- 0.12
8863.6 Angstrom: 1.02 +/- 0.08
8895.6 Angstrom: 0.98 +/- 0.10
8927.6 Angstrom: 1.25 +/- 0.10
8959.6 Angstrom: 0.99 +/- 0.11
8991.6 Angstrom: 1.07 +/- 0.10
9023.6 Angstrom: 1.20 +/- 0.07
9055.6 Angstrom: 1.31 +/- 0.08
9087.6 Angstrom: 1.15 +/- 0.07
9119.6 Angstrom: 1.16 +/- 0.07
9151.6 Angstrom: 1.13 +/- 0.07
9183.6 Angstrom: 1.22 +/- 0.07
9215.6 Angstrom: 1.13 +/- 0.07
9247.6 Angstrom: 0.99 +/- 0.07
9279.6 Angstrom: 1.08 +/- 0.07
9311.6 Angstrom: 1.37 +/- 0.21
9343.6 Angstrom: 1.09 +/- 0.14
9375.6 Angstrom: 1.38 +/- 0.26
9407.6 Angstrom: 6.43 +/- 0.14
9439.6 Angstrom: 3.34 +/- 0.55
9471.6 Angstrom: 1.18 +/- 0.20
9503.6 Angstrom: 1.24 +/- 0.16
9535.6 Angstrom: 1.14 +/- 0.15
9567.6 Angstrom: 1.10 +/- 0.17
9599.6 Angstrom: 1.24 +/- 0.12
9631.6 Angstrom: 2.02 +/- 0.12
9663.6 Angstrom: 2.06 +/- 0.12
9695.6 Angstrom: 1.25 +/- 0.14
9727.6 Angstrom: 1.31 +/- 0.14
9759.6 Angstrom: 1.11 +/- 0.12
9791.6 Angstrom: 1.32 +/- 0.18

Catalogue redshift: 0.43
